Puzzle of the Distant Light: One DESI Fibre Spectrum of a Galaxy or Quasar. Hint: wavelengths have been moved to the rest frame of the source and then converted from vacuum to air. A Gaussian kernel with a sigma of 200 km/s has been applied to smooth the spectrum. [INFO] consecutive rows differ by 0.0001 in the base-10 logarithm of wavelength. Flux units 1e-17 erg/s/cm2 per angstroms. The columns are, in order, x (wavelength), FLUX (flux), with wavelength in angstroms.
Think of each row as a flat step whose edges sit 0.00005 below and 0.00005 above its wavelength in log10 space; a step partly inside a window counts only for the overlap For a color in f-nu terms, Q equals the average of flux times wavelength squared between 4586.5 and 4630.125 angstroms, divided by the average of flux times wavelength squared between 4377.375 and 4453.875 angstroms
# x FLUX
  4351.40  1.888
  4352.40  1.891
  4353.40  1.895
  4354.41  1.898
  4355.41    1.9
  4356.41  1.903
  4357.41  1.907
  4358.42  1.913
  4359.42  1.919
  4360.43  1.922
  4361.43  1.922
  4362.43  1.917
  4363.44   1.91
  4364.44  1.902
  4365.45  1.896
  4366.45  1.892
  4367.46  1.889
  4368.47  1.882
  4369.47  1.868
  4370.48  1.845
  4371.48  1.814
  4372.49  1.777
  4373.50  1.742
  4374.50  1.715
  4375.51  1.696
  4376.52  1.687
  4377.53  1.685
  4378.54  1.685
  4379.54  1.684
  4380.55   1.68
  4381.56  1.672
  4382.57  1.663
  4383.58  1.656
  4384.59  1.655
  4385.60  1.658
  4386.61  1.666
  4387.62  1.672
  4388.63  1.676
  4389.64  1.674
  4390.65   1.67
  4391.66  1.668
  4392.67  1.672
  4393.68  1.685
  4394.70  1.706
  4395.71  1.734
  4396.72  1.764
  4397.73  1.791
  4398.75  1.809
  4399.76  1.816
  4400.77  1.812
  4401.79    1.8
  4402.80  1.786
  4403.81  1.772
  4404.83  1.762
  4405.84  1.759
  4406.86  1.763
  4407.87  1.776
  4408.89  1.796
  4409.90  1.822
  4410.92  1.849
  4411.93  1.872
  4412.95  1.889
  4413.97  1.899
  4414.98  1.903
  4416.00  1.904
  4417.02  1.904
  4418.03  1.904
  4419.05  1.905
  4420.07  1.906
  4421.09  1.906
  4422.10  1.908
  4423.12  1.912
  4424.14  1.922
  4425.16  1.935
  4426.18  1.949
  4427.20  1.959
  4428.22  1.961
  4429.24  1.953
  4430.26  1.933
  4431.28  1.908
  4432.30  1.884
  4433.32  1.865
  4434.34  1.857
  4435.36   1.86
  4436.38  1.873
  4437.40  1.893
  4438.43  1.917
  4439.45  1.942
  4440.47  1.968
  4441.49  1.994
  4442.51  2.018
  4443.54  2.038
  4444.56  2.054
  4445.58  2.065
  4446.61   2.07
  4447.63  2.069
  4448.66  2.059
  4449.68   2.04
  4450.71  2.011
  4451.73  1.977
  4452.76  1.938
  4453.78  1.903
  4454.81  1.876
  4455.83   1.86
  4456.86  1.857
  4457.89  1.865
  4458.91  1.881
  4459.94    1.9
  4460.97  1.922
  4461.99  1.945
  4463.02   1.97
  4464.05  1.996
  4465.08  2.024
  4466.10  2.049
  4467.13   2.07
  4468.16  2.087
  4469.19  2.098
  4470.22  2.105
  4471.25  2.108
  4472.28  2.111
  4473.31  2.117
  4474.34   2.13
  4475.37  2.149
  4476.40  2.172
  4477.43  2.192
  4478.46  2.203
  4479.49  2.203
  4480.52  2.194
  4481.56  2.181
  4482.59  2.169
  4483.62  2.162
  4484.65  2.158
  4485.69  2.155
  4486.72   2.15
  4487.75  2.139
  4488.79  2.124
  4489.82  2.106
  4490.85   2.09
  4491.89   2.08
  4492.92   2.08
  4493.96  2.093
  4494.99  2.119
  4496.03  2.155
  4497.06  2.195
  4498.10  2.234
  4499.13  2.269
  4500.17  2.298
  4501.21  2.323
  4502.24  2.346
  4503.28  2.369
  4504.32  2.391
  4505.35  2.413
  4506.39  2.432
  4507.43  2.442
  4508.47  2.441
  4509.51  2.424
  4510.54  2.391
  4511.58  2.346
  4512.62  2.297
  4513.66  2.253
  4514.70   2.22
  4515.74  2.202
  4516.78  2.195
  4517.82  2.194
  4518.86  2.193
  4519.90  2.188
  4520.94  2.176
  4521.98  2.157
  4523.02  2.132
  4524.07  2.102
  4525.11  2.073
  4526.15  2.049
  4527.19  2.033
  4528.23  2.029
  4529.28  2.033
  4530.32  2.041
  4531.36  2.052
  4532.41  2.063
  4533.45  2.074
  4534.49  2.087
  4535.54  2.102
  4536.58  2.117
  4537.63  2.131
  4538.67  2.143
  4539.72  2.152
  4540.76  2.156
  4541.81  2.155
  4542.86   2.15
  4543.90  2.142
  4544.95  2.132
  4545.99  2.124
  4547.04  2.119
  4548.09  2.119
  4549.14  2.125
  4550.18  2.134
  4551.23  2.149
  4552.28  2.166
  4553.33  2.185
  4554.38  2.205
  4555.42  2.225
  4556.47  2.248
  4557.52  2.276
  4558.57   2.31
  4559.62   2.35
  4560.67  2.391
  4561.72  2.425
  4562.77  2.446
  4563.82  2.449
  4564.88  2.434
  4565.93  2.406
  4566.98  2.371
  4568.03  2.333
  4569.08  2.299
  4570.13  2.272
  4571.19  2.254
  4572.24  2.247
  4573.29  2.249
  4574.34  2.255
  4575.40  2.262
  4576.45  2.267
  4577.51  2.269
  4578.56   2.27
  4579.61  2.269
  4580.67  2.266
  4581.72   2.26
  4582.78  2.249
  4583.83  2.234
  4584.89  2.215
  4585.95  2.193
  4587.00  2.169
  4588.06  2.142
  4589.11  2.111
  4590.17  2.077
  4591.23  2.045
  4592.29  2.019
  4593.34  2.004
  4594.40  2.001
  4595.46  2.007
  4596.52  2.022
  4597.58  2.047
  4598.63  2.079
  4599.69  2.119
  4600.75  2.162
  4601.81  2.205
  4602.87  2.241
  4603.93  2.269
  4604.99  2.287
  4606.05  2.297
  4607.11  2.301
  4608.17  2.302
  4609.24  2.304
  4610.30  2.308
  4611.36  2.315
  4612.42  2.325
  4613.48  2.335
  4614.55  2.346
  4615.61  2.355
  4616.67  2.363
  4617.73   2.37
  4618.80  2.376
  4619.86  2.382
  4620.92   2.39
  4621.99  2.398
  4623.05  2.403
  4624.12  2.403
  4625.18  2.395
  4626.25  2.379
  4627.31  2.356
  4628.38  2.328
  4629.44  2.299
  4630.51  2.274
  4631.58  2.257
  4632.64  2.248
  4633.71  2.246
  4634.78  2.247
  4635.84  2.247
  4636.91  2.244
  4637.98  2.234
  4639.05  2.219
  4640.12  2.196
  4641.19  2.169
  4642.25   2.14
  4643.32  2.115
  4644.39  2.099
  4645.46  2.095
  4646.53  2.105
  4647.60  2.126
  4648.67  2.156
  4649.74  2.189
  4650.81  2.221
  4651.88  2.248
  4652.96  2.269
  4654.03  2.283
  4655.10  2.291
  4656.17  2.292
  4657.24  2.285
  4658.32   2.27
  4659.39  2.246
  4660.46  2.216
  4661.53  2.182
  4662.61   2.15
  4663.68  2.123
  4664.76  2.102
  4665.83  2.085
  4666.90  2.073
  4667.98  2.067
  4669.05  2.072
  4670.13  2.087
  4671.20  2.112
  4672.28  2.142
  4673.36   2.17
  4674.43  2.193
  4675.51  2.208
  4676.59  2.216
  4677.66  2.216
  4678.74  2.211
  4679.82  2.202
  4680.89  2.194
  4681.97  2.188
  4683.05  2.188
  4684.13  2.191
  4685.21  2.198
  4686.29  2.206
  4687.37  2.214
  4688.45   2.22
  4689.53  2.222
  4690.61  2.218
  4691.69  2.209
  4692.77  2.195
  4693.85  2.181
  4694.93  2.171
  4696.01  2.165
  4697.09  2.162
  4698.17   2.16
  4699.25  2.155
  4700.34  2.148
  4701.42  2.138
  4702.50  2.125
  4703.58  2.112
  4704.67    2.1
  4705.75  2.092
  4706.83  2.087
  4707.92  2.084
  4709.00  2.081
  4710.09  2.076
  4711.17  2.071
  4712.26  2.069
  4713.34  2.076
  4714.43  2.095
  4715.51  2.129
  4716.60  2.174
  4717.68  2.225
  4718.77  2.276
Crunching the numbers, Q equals 1.32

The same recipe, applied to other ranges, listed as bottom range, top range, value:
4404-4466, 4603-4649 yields 1.29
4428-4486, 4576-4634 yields 1.19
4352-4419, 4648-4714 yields 1.38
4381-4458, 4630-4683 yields 1.31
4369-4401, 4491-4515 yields 1.40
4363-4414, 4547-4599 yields 1.37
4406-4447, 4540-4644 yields 1.26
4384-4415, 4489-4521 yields 1.35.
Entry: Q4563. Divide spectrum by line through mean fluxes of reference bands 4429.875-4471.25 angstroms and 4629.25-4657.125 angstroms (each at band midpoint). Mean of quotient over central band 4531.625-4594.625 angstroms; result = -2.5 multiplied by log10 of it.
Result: -0.05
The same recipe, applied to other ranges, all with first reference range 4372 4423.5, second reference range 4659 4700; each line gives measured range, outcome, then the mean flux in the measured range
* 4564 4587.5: -0.13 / 2.28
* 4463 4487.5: -0.13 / 2.13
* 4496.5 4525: -0.18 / 2.28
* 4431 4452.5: -0.08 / 1.97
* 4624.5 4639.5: -0.09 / 2.29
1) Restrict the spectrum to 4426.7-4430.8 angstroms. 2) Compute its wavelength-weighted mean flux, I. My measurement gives 1.95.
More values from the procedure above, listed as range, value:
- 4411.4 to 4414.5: 1.89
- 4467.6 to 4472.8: 2.1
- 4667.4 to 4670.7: 2.08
